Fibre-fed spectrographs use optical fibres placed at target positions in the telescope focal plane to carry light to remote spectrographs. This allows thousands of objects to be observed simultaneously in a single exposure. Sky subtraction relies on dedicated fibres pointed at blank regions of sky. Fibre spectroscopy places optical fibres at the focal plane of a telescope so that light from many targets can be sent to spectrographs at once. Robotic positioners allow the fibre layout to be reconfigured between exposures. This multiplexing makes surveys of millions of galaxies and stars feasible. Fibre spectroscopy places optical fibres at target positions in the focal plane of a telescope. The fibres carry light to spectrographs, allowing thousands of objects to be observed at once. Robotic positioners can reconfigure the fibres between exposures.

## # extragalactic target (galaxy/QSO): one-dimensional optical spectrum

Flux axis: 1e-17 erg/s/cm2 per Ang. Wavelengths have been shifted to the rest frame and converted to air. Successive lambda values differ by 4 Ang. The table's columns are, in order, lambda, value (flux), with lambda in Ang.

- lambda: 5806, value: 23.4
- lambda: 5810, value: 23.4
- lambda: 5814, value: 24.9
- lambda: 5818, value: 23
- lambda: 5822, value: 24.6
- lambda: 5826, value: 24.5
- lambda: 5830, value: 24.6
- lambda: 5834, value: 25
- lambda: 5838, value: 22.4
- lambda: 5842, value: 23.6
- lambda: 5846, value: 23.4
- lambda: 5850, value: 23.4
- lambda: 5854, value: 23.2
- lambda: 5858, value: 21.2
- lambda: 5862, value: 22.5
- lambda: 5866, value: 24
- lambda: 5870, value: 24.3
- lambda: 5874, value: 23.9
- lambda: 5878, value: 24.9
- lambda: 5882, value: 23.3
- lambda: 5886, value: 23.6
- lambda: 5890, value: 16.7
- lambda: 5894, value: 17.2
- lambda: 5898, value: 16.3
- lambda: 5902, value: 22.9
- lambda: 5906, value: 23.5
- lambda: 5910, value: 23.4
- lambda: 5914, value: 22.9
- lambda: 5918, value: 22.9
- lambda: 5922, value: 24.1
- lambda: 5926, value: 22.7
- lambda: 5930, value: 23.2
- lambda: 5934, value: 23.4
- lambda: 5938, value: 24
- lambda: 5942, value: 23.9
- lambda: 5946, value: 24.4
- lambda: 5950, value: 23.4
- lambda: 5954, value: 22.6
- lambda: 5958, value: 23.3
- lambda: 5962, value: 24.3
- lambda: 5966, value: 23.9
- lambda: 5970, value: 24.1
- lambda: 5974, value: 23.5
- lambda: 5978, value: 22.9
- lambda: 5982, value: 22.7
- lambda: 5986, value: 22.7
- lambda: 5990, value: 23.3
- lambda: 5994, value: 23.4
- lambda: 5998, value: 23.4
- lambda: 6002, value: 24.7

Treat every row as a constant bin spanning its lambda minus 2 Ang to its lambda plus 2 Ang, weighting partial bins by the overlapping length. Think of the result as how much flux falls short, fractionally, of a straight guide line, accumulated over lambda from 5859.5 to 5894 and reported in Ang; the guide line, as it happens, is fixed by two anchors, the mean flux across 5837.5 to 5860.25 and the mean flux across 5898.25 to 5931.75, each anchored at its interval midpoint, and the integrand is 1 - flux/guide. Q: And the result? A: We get 0.5 Ang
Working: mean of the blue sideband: 22.9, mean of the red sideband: 22.8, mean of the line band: 22.5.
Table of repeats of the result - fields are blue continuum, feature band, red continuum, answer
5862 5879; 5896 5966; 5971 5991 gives 1.4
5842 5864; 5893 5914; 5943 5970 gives 2.0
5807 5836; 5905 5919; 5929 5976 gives 0.4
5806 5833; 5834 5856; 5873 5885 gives 0.7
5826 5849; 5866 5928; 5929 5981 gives 3.9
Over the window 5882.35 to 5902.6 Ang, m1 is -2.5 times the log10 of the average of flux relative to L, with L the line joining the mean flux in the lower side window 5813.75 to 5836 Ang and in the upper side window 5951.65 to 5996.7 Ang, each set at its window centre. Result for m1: 0.23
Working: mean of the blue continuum 24.4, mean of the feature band 19.4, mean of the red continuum 23.3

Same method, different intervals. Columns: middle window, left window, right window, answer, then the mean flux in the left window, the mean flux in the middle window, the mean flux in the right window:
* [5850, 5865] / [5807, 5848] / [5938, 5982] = 0.061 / 23.9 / 22.6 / 23.6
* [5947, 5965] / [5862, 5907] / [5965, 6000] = -0.027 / 21.9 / 23.5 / 23.3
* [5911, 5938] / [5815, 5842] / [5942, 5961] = 0.017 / 24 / 23.3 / 23.5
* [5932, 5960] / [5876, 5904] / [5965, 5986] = -0.055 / 20.7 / 23.6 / 23.3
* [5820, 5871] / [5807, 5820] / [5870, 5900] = -0.049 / 23.7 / 23.6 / 21.1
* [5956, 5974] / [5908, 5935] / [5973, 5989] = -0.039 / 23.2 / 23.9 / 22.9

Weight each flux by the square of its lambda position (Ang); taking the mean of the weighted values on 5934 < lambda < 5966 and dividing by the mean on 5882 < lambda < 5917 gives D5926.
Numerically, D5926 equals 1.15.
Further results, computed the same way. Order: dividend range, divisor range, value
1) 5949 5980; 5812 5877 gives 1.03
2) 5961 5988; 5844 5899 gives 1.10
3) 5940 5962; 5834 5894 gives 1.07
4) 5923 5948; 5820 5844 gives 1.01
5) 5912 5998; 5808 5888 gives 1.02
